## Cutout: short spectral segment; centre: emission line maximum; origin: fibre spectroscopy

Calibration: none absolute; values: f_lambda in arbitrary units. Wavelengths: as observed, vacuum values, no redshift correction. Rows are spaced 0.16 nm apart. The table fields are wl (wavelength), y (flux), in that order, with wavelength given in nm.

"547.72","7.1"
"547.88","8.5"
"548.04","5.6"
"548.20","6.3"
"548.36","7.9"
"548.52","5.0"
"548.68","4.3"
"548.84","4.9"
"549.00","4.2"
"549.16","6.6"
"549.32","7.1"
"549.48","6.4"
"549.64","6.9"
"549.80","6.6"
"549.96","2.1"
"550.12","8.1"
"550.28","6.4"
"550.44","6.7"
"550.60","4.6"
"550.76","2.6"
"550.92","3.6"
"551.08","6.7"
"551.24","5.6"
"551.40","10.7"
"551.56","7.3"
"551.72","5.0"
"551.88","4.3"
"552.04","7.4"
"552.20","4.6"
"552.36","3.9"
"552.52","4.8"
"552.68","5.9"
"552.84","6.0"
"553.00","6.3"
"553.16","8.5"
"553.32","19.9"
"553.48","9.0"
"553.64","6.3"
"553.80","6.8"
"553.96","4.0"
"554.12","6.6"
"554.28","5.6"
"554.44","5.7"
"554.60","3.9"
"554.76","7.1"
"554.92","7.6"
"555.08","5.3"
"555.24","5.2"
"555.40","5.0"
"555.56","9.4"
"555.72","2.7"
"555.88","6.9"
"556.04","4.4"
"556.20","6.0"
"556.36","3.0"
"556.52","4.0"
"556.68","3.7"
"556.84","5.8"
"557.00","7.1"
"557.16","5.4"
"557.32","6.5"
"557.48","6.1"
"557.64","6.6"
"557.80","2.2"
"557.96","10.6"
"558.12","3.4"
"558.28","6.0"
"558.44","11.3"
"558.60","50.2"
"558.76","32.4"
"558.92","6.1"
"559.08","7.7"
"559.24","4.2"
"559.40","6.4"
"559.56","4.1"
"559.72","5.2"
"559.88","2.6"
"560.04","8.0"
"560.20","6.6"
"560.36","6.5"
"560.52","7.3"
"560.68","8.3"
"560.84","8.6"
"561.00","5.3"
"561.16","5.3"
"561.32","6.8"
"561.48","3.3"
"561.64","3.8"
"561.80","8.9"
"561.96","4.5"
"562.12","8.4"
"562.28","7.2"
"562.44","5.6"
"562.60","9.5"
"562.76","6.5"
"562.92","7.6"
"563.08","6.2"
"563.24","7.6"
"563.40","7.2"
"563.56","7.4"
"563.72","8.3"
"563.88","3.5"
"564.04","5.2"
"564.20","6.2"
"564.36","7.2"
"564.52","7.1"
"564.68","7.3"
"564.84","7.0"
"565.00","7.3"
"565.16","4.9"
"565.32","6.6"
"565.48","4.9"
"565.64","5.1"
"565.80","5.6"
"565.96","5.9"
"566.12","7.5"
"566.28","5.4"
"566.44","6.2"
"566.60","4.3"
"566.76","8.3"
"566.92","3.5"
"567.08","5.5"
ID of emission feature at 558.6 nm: [O III] 5007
